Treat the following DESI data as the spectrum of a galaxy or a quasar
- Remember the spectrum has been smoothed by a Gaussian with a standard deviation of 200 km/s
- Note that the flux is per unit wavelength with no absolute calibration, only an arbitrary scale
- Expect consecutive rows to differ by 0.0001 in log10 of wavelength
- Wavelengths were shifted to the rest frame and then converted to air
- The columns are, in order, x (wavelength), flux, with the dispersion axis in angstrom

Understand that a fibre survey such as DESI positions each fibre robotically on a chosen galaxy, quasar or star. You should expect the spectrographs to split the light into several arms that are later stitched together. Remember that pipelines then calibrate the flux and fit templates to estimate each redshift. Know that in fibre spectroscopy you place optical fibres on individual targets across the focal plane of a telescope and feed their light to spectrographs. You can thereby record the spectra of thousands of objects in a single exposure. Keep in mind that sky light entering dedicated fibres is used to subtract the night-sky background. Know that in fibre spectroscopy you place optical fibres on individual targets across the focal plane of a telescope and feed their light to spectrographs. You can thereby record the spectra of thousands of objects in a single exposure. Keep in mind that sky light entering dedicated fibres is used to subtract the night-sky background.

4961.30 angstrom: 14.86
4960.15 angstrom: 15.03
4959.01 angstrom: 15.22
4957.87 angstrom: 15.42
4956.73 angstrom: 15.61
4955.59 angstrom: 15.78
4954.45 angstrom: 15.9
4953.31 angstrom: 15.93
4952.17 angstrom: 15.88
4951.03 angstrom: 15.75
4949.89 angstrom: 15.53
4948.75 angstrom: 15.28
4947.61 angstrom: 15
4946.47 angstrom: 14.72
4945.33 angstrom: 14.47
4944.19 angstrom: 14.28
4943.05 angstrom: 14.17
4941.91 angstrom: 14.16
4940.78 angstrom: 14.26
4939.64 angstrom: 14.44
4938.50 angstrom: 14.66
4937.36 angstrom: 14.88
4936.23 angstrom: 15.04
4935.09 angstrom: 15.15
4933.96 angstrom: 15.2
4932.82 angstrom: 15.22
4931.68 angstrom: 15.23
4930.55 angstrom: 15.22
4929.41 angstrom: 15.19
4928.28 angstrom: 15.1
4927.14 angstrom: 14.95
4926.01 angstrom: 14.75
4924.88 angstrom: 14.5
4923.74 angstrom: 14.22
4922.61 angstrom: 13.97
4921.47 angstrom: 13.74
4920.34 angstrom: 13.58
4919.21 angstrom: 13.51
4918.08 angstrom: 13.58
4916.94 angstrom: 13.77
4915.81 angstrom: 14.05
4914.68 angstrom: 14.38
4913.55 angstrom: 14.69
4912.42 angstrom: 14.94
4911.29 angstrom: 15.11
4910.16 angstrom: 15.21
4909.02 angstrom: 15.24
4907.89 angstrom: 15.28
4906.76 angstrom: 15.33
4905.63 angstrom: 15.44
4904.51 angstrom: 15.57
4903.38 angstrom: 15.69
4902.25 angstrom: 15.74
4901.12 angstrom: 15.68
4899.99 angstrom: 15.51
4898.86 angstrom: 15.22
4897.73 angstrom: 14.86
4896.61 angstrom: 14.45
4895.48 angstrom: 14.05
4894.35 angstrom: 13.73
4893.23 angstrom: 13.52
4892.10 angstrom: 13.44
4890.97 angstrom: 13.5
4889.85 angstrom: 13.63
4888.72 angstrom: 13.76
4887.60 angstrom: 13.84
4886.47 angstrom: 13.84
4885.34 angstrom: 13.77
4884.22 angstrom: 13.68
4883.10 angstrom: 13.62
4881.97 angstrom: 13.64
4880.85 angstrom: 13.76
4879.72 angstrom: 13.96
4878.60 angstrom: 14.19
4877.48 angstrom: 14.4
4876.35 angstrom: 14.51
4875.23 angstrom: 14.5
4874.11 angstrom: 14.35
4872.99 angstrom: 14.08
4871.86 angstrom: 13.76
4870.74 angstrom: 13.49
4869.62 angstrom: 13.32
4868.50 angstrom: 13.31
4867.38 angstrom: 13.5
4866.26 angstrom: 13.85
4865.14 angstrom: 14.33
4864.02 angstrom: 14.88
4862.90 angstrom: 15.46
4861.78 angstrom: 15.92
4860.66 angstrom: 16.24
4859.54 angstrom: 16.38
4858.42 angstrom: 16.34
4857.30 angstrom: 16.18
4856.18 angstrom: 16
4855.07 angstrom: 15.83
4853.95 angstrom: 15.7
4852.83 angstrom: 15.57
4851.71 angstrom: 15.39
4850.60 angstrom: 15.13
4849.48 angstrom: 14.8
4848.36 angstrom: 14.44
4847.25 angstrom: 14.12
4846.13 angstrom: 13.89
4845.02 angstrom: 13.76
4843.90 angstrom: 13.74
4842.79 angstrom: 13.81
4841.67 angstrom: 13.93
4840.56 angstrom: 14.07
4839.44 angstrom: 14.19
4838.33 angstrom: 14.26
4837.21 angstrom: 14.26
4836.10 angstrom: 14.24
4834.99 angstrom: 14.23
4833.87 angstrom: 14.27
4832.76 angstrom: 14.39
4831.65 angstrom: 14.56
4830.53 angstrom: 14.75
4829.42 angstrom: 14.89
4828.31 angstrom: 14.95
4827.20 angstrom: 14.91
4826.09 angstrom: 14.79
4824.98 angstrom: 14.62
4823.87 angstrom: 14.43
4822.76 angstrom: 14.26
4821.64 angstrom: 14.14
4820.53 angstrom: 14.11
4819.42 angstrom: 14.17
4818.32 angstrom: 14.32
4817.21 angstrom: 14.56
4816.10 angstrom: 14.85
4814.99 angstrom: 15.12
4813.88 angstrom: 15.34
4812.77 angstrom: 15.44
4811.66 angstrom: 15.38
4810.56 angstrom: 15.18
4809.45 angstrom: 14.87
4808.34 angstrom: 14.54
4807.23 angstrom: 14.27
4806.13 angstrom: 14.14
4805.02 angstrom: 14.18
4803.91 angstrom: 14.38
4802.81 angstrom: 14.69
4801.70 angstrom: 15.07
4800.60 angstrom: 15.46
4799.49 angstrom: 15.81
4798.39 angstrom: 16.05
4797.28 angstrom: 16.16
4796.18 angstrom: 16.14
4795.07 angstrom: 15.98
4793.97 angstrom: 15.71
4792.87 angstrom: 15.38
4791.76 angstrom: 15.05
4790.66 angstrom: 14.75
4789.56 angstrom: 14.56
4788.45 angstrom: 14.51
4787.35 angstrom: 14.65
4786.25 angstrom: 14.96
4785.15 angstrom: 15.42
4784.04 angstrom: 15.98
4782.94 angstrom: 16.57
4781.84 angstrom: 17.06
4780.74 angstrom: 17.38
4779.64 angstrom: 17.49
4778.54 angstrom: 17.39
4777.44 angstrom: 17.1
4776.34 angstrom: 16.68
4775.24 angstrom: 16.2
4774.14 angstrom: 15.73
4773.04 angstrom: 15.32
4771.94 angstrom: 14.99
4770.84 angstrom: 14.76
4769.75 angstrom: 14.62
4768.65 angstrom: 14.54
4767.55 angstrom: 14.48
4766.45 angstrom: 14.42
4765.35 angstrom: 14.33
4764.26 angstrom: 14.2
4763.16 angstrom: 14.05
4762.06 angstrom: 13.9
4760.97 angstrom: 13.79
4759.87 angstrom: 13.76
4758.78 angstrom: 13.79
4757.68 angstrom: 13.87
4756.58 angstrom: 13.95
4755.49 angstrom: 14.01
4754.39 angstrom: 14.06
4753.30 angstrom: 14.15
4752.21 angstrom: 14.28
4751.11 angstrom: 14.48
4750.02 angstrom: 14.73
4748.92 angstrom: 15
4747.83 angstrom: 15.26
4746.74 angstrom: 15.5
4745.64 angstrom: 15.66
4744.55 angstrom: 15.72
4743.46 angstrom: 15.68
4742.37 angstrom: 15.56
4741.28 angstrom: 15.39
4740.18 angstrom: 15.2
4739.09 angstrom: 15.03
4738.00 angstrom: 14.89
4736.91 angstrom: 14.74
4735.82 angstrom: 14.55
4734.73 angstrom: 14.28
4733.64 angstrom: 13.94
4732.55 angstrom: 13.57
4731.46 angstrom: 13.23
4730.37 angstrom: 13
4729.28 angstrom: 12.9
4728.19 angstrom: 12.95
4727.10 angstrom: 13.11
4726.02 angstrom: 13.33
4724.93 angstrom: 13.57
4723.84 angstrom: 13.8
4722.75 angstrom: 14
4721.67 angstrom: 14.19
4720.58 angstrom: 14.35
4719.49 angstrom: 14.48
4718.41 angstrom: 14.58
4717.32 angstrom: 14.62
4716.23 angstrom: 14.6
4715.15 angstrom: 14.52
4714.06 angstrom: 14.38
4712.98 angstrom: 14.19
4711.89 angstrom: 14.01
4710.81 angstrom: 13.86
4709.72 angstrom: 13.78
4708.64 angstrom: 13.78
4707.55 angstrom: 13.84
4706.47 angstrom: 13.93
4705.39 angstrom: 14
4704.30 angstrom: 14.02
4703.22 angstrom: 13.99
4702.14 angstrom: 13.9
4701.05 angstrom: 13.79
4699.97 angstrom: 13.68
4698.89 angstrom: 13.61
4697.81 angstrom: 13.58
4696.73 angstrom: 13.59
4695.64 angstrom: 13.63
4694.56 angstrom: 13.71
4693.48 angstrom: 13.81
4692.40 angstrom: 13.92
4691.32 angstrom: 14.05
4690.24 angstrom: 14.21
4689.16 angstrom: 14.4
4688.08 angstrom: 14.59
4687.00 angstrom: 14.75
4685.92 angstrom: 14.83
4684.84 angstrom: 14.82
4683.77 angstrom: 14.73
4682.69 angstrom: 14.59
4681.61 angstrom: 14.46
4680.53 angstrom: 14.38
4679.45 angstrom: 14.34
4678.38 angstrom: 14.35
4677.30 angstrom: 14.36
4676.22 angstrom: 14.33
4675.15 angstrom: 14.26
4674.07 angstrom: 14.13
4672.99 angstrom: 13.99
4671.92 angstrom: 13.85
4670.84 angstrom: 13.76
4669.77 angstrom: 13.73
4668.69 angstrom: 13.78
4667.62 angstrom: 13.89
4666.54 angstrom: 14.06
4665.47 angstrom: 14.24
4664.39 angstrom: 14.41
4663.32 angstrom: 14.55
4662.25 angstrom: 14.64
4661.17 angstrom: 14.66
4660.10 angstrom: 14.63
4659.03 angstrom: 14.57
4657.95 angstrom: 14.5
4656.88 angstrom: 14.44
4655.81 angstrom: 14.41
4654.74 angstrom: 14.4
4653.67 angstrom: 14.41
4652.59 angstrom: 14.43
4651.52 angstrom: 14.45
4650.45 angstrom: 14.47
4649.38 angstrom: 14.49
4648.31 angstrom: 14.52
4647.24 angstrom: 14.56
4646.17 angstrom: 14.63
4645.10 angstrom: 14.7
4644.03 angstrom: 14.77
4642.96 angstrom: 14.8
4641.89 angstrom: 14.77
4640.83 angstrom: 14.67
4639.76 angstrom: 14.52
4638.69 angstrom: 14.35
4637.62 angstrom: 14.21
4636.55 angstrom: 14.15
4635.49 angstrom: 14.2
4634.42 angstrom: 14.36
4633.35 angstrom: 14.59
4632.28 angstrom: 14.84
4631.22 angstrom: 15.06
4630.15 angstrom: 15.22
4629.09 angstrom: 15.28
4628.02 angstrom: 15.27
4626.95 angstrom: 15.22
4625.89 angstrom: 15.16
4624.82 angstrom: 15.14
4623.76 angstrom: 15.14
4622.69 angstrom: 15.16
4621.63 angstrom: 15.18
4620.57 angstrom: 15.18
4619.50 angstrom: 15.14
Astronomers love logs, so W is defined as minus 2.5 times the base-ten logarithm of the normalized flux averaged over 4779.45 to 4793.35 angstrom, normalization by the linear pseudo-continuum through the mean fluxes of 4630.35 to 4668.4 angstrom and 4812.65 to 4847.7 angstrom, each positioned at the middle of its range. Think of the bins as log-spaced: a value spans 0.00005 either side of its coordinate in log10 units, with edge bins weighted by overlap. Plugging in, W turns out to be -0.09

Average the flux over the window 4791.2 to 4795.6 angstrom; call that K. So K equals 15.5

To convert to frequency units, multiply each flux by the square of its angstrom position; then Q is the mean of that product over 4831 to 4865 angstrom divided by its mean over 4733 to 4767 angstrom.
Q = 1.1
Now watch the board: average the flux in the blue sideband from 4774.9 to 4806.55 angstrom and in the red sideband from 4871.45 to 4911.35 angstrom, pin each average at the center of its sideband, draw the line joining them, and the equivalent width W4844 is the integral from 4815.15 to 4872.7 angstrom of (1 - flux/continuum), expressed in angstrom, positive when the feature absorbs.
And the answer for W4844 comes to 1.6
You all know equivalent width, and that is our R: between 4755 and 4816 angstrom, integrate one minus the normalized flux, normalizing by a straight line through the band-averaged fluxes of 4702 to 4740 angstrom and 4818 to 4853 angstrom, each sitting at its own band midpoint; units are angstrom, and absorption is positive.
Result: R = -3.9 angstrom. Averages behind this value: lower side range 14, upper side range 14.4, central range 15.2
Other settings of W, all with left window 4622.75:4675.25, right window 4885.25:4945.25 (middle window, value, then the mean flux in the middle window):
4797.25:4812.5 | -0.03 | 15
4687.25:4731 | 0.05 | 13.9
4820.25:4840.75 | 0.01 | 14.4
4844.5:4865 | -0.06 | 15.3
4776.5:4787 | -0.14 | 16.6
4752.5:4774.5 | 0.02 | 14.3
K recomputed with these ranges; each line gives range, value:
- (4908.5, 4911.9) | 15.1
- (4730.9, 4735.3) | 13.8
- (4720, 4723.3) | 14.2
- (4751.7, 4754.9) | 14.2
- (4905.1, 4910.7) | 15.3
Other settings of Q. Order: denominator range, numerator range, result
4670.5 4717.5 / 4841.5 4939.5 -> 1.12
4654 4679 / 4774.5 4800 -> 1.18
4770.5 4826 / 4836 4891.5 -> 0.97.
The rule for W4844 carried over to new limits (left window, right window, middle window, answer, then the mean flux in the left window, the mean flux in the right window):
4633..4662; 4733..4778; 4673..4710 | 1.26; 14.5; 14.8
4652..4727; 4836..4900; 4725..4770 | -0.27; 14.2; 14.4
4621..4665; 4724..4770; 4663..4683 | 0.55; 14.7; 14.3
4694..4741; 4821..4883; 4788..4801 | -1.06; 14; 14.5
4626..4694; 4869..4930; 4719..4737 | 0.87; 14.5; 14.4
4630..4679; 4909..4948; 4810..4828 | -0.27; 14.4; 14.6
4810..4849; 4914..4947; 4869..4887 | 0.69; 14.5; 14.5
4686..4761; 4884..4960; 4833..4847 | 0.43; 14.2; 14.7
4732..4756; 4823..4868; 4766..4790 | -1.44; 14.8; 14.8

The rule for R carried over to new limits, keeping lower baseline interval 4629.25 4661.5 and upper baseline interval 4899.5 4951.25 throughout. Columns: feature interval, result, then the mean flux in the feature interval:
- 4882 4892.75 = 0.8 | 13.7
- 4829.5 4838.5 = 0.2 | 14.4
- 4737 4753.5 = -0.5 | 15.1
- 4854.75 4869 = -0.5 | 15.2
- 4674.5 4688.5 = 0.1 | 14.5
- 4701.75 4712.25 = 0.5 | 13.9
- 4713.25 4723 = 0.1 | 14.4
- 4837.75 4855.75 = 0.2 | 14.6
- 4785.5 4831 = -0.7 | 14.9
